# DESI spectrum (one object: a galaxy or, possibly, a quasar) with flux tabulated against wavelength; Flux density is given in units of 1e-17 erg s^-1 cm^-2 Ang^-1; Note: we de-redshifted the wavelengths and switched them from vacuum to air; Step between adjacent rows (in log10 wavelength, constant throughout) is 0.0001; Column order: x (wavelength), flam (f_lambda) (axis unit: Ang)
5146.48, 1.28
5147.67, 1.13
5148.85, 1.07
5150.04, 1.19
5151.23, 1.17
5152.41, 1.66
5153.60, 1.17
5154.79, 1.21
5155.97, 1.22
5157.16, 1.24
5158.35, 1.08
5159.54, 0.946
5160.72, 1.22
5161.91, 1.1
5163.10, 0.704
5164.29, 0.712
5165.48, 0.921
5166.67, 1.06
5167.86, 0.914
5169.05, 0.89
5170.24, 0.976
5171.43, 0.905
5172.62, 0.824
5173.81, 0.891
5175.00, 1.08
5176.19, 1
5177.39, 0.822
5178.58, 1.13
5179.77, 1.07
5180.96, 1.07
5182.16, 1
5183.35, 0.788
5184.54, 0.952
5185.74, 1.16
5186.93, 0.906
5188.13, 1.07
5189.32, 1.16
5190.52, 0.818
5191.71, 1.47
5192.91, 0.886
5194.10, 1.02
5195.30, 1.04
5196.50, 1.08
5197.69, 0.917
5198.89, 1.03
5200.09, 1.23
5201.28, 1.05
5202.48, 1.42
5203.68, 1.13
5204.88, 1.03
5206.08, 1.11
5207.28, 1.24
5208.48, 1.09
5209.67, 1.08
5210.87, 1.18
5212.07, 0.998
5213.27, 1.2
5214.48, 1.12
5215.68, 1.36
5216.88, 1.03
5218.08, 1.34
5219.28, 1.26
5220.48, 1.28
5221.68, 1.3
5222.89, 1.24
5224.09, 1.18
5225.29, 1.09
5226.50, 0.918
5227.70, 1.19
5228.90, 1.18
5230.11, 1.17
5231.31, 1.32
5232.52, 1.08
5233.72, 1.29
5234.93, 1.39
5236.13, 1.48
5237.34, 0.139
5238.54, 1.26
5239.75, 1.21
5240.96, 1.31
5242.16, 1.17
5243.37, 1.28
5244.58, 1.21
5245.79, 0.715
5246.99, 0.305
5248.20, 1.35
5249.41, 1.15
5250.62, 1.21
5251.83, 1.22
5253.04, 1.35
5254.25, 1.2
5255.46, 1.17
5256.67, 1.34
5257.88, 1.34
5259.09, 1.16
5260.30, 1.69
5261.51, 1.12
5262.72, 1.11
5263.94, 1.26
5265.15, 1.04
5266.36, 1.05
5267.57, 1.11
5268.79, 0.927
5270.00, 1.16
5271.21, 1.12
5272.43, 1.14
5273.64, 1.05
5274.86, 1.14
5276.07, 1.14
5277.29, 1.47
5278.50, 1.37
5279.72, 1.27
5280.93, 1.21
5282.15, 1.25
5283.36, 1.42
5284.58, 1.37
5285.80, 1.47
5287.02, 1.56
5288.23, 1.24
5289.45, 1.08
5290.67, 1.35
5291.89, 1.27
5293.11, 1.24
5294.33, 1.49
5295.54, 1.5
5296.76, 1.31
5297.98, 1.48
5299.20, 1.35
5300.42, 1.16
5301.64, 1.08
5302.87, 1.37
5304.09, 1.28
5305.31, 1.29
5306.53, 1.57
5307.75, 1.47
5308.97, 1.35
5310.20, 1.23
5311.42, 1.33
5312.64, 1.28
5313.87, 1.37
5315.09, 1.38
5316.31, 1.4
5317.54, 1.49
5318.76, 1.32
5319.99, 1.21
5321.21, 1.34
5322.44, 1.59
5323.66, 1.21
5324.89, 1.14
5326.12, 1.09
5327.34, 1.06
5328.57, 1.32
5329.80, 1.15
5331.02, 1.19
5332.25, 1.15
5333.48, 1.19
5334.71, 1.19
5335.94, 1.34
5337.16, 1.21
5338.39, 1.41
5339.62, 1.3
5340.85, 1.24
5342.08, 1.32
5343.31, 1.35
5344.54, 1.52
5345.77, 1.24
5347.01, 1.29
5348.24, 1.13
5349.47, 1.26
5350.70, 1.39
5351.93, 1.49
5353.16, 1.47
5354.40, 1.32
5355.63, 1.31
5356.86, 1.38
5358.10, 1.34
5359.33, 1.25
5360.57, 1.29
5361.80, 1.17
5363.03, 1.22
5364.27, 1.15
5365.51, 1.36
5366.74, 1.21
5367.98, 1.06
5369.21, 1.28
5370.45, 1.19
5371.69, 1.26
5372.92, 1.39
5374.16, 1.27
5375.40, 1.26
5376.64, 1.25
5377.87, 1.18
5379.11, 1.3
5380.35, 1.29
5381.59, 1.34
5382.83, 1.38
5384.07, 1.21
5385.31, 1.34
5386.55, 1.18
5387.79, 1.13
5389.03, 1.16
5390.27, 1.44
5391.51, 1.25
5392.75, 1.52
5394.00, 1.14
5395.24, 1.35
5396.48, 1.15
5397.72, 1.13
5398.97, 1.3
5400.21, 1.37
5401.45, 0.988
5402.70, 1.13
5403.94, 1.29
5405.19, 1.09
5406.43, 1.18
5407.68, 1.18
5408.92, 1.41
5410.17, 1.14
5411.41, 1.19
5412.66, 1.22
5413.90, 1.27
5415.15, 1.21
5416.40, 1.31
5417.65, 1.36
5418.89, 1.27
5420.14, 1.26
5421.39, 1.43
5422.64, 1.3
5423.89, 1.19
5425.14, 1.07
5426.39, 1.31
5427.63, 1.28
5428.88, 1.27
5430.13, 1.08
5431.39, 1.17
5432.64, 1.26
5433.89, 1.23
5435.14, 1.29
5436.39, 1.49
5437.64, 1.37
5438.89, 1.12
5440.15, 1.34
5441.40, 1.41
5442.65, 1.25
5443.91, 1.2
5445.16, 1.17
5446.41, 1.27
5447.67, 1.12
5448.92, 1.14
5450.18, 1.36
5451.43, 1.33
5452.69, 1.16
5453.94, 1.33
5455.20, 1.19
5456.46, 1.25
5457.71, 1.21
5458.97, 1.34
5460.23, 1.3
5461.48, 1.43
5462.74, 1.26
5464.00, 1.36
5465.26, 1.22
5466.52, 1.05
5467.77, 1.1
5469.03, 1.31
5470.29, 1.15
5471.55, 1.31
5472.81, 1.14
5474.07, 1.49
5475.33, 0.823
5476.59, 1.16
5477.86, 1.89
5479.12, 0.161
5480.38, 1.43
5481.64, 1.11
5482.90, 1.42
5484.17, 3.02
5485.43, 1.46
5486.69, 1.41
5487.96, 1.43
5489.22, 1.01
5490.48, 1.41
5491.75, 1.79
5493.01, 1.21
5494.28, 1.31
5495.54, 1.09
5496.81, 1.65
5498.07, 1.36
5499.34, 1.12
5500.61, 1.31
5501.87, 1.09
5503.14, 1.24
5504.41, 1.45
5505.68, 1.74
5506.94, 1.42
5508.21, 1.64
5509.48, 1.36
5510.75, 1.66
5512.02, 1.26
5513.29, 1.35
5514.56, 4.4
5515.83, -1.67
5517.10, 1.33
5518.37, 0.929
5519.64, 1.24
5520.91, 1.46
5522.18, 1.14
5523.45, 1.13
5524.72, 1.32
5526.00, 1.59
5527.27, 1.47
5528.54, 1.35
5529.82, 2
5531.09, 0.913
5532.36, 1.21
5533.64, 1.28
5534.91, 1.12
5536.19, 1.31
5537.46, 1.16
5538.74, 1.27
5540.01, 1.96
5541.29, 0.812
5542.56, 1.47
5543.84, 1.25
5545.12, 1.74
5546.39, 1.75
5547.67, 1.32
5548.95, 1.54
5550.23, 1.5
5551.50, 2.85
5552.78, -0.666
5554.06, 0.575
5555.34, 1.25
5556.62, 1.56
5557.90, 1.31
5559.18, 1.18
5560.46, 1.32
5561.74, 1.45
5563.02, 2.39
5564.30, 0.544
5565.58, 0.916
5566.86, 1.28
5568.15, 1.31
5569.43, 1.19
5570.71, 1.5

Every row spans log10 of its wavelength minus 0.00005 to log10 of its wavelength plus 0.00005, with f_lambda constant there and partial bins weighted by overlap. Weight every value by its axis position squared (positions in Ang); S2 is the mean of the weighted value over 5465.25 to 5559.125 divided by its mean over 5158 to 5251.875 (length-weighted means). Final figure 1.4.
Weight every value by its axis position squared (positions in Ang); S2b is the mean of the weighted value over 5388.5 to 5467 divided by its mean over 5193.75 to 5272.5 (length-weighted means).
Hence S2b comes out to 1.17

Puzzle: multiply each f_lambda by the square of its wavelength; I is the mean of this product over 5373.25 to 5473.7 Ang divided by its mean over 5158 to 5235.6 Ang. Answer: 1.26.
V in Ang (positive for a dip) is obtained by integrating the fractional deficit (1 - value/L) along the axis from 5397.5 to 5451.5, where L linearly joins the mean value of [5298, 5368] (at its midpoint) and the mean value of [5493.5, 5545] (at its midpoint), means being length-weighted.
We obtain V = 3.0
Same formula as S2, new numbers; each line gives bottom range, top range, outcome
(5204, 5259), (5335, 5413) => 1.16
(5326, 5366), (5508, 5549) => 1.14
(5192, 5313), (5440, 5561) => 1.20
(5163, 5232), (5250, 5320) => 1.24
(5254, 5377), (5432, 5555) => 1.10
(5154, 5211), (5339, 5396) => 1.33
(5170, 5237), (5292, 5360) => 1.24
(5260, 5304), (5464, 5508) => 1.15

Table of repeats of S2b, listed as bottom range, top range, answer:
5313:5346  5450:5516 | 1.12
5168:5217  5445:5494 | 1.37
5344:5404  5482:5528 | 1.16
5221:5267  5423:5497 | 1.20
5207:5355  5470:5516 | 1.22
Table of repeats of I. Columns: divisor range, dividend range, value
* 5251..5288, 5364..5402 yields 1.05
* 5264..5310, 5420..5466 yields 1.05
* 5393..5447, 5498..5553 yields 1.14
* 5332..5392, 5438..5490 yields 1.04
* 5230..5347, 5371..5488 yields 1.07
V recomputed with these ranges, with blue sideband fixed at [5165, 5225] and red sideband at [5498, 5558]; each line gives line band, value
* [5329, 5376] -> -3.09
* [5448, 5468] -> 0.45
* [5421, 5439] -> 0.01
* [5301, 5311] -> -1.44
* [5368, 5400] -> -1.08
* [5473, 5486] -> -0.88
